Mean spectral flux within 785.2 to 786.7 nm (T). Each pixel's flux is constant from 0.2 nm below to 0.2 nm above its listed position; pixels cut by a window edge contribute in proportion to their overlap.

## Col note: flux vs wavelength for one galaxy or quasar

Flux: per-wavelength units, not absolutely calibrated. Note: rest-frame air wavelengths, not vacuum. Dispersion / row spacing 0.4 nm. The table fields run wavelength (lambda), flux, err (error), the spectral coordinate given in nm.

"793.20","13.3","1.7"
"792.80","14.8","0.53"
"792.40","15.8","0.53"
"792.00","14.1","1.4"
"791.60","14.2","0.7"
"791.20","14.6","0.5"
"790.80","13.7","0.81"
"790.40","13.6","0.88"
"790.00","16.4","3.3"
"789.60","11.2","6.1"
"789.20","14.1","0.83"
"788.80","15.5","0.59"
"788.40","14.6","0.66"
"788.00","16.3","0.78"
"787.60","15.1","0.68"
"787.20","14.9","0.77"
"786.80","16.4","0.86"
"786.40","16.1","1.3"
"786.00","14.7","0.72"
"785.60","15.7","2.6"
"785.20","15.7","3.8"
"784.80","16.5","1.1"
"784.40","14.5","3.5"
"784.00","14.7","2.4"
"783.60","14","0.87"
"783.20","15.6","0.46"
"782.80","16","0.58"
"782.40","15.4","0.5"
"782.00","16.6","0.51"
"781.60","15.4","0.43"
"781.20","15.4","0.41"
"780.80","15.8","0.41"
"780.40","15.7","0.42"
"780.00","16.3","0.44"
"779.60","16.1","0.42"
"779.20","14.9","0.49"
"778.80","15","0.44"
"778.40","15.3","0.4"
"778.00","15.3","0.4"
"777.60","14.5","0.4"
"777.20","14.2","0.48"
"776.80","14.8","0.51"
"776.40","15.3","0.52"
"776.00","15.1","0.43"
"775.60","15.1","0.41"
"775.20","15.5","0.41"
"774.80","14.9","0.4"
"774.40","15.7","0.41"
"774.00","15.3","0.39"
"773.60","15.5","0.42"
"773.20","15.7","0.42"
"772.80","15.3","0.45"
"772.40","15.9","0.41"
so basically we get 15.6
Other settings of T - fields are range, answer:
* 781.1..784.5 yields 15.3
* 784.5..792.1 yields 14.9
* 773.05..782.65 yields 15.4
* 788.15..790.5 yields 14.3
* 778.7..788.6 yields 15.5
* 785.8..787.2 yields 15.6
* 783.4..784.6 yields 14.4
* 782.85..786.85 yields 15.4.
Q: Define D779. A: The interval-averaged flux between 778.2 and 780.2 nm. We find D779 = 15.5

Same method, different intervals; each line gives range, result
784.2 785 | 15.5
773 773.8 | 15.6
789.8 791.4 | 14.6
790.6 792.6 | 14.5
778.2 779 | 15.1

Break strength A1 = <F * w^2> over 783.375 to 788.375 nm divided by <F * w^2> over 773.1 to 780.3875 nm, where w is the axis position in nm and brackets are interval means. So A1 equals 1.03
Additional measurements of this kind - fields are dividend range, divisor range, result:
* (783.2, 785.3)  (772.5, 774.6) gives 1.00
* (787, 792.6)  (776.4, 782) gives 0.98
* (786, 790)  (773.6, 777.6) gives 1.02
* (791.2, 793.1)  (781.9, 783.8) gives 0.97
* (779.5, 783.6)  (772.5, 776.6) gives 1.04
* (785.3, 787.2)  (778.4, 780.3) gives 1.02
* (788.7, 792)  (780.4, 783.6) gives 0.92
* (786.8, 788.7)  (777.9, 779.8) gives 1.03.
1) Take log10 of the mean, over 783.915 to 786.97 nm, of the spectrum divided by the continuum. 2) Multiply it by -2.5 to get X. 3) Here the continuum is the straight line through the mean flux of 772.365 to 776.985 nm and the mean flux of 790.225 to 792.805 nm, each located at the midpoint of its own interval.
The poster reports -0.060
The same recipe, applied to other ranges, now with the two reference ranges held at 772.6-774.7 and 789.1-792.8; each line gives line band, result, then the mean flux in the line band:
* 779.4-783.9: -0.05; 15.6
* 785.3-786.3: -0.05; 15.3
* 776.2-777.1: 0.02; 15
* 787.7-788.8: -0.07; 15.4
